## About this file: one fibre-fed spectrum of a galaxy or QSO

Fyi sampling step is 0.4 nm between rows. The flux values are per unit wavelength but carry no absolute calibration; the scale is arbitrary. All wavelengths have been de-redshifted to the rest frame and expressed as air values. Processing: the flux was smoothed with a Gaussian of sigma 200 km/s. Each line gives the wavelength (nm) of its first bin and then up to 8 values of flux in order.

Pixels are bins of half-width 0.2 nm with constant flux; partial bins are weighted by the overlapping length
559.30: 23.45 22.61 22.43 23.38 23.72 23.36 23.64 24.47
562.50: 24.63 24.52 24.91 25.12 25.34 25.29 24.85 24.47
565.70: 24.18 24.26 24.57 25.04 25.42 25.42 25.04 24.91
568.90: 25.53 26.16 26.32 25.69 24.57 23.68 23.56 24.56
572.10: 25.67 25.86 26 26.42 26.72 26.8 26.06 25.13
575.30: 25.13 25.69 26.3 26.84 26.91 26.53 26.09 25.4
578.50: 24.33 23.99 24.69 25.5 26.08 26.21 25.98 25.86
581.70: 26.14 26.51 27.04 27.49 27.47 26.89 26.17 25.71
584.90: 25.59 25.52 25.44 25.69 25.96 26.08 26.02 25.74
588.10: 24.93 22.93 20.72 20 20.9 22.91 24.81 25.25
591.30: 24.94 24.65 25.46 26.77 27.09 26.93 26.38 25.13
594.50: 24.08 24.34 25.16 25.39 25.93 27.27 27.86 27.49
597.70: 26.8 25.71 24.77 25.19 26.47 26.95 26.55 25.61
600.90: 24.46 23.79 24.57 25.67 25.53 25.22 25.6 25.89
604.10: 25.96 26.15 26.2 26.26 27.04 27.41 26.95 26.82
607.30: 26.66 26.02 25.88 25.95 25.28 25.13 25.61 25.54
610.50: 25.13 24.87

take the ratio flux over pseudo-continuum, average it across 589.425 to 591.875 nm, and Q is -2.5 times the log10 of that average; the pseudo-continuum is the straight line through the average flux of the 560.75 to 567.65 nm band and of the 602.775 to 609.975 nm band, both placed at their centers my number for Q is 0.08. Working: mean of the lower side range 24.6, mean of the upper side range 26.1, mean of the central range 23.8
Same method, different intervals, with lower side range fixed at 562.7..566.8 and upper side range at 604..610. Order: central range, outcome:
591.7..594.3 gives -0.02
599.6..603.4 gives 0.03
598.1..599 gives 0.03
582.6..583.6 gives -0.08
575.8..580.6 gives -0.02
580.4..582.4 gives -0.04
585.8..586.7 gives -0.01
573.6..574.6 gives -0.06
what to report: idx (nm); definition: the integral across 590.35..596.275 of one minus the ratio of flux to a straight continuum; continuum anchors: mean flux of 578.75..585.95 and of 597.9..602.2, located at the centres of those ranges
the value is 0.04 nm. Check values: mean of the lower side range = 26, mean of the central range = 25.5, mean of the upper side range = 25.4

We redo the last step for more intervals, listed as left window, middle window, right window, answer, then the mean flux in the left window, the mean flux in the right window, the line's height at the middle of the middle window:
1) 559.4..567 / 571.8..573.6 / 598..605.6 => -0.10 nm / 24.2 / 25.6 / 24.6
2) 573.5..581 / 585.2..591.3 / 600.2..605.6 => 0.35 nm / 25.8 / 25.5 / 25.7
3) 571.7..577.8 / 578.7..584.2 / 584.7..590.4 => -0.23 nm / 26.1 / 24.2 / 25.1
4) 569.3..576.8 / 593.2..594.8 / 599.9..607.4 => 0.02 nm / 25.6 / 25.9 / 25.8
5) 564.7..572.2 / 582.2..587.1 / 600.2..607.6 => -0.17 nm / 24.9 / 25.9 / 25.4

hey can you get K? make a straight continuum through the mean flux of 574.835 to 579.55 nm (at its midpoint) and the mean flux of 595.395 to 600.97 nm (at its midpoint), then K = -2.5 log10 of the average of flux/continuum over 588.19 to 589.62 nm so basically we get 0.20 mag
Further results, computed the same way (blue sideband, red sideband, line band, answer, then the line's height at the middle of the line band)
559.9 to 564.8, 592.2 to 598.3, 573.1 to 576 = -0.04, 25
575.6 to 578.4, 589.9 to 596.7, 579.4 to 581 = 0.01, 26.1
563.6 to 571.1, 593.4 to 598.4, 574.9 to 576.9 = -0.03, 25.3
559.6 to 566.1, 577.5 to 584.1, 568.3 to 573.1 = -0.01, 25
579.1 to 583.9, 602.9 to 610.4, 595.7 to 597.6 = -0.03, 26.2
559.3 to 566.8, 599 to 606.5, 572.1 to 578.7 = -0.05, 24.7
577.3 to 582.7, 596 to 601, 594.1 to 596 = 0.06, 26.2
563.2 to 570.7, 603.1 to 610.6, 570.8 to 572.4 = 0.03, 25.2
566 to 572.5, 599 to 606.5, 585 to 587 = -0.01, 25.5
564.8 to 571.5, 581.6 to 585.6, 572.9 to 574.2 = -0.05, 25.5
